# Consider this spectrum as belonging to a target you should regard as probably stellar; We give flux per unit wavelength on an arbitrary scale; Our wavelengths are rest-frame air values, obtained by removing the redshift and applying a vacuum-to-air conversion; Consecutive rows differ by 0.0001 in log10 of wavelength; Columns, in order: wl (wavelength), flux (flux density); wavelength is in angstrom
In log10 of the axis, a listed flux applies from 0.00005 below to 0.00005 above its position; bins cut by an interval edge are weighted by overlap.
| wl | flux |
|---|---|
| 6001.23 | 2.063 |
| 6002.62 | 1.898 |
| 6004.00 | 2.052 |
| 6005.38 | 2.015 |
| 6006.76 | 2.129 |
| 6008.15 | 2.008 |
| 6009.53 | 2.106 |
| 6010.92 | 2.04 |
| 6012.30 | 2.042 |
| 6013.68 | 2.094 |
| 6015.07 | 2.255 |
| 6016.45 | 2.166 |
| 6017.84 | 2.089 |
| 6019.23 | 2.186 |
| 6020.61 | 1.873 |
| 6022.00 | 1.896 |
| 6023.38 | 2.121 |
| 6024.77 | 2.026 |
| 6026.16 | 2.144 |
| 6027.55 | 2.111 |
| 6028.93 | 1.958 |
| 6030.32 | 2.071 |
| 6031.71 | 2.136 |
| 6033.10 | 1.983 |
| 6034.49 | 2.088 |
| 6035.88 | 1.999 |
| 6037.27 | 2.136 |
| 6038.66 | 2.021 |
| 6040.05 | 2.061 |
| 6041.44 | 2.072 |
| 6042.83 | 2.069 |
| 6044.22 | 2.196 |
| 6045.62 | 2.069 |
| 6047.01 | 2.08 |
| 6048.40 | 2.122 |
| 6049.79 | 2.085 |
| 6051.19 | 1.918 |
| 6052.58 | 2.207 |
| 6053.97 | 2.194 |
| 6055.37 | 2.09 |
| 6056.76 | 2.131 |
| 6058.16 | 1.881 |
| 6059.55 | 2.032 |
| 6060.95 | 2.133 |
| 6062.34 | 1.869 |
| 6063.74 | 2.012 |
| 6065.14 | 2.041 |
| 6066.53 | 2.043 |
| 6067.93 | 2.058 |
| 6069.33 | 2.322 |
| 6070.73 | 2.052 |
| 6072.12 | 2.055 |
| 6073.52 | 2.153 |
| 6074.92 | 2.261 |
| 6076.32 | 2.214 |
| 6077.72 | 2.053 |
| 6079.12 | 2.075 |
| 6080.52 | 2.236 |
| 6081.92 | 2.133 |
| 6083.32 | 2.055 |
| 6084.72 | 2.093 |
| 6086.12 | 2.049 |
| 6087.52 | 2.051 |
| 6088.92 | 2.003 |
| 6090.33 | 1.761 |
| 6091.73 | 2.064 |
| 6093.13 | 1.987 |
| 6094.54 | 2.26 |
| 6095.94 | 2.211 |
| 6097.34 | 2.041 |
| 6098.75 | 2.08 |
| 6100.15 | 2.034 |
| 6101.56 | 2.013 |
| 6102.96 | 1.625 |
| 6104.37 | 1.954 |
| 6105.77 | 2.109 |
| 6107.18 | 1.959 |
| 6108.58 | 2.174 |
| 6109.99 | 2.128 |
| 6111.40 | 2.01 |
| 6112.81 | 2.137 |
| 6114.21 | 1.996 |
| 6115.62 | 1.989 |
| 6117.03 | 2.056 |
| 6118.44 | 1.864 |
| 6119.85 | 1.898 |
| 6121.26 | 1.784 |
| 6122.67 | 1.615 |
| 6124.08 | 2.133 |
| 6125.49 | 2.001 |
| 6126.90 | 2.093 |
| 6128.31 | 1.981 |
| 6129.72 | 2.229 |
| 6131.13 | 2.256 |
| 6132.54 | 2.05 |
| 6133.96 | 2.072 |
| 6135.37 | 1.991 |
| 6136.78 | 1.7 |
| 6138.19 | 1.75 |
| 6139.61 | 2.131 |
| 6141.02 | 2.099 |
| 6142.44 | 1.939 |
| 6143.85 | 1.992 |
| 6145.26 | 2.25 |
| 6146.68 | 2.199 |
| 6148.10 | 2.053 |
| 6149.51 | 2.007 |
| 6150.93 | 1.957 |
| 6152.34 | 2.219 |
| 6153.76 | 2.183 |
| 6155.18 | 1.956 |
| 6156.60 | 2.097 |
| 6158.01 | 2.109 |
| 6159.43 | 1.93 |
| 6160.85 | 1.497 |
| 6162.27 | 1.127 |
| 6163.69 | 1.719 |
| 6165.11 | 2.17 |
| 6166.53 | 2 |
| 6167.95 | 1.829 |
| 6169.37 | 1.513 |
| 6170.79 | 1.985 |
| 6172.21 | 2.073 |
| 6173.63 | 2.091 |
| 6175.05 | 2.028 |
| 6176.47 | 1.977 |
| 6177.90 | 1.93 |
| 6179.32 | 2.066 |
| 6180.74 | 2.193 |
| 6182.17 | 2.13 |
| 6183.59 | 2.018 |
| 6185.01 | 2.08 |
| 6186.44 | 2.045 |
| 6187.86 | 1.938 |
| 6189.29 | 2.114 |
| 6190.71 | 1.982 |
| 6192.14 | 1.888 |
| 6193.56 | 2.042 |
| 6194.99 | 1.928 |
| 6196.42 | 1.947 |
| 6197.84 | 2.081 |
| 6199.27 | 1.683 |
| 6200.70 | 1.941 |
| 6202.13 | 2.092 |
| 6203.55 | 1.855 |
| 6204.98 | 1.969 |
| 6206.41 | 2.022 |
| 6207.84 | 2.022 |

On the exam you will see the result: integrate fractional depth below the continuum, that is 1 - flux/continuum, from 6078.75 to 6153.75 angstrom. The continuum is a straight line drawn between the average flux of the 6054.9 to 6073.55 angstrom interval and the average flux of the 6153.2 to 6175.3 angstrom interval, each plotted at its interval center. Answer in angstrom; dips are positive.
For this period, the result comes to -2.3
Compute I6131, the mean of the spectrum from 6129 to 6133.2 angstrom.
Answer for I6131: 2.18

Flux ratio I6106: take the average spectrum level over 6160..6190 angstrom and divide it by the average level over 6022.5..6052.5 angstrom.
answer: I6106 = 0.9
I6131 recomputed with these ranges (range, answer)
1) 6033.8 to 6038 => 2.07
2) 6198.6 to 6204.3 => 1.9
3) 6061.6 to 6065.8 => 1.97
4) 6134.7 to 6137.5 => 1.85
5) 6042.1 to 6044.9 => 2.13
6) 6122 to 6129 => 1.97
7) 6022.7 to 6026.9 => 2.09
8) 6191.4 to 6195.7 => 1.95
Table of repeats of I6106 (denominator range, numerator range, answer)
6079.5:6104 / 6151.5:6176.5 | 0.94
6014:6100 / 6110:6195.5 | 0.96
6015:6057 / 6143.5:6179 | 0.94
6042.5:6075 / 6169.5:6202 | 0.96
